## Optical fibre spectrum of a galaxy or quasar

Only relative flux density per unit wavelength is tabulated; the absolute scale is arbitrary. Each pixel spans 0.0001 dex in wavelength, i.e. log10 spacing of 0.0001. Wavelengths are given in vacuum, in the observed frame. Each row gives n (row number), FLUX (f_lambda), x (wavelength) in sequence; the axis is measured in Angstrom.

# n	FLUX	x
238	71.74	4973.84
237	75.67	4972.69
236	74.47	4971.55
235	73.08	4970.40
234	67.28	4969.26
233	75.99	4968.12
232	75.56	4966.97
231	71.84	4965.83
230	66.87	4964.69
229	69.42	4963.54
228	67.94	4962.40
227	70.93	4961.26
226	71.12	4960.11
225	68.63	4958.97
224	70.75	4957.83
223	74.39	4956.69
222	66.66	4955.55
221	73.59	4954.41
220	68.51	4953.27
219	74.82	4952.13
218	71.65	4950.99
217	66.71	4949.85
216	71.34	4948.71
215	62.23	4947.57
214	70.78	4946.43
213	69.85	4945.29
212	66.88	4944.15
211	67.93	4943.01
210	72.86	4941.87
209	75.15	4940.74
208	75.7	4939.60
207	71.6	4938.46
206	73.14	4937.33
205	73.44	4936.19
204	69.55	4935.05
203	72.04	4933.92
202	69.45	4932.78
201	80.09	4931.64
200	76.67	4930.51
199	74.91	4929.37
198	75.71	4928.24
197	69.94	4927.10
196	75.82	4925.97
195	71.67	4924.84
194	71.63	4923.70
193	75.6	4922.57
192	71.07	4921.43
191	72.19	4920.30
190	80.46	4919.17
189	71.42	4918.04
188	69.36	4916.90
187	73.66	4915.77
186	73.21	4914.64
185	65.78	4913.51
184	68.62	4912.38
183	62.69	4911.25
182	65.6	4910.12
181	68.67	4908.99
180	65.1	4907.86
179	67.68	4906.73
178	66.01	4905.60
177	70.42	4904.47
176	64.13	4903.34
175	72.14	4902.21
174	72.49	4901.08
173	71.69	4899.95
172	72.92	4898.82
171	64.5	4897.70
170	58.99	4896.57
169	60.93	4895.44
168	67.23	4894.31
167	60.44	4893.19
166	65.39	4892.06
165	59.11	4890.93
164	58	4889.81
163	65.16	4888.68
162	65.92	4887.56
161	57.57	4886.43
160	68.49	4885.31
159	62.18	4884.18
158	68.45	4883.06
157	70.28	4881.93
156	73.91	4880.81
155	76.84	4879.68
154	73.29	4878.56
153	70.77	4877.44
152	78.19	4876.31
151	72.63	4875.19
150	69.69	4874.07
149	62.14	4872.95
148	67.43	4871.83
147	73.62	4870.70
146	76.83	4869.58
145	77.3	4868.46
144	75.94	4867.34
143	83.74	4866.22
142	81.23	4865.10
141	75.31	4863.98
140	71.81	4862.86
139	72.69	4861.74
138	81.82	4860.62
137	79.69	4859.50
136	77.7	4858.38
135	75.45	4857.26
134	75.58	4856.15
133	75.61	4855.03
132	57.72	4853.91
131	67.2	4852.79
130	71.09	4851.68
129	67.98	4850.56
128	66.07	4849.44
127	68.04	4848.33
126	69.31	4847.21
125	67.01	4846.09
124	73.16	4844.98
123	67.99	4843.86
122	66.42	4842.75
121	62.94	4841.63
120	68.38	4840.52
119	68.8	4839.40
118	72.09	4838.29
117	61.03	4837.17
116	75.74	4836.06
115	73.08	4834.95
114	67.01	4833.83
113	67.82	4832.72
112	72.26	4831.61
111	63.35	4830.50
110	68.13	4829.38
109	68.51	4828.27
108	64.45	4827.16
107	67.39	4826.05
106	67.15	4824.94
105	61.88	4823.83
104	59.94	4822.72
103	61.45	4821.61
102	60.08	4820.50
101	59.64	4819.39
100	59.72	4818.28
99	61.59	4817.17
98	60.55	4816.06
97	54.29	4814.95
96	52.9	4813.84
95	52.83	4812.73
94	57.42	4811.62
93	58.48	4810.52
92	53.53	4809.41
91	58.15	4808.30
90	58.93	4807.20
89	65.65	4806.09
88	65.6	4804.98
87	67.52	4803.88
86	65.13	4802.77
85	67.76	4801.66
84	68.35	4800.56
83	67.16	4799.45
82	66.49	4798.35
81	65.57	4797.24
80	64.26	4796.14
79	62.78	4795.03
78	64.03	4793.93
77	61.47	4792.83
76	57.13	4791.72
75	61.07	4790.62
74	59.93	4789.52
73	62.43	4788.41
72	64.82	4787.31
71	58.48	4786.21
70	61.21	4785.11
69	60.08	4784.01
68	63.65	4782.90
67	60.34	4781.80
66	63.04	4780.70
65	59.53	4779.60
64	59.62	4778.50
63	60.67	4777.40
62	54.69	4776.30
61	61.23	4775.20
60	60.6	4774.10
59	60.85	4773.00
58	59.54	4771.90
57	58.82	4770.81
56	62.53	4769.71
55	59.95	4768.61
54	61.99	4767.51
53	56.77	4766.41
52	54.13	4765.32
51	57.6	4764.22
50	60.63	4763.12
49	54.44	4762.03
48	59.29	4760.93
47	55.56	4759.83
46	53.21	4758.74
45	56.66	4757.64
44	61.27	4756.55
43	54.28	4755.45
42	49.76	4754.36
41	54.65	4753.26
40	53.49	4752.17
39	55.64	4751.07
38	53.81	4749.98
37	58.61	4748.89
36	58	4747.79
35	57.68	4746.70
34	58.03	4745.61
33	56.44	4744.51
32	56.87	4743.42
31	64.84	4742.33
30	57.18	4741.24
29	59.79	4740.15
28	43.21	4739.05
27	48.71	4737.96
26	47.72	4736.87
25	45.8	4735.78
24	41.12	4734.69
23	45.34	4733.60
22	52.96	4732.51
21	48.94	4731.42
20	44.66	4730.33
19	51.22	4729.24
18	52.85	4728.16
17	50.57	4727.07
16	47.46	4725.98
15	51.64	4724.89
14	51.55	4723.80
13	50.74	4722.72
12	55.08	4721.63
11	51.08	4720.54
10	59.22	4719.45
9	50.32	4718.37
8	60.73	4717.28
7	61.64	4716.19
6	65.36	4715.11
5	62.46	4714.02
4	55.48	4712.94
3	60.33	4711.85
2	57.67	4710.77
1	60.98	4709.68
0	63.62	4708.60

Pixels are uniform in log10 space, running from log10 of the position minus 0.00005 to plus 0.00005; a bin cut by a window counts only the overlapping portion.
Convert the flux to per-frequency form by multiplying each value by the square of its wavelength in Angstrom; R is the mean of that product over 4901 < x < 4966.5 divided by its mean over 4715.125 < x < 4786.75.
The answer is 1.4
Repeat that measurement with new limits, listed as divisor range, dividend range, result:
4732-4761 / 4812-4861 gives 1.28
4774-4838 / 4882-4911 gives 1.09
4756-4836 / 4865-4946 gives 1.19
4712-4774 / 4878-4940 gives 1.35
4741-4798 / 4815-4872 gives 1.21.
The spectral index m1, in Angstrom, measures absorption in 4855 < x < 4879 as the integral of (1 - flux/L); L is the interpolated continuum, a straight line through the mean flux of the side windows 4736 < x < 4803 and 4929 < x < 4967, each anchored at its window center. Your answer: -3.4 Angstrom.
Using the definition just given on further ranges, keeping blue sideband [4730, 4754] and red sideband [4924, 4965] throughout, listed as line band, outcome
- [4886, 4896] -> 0.64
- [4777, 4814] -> -2.54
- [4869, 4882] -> -1.42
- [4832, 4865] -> -4.22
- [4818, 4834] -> -1.06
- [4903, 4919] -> -0.01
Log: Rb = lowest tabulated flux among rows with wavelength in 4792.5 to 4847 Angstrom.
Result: 52.83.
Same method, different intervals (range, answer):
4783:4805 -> 57.13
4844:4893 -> 57.57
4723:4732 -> 44.66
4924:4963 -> 62.23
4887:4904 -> 58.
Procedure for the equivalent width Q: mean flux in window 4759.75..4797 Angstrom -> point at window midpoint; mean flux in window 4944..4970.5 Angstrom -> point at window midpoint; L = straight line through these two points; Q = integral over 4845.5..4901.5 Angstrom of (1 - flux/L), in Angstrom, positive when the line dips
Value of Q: -3.87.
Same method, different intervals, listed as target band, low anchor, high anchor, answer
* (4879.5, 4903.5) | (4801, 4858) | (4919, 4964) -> 0.95 Angstrom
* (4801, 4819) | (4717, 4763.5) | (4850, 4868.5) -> 1.56 Angstrom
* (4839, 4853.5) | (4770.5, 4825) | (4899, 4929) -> -0.64 Angstrom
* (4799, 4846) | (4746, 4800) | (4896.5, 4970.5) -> -0.93 Angstrom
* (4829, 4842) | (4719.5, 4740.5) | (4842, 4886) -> -0.24 Angstrom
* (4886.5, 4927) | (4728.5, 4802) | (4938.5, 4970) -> -0.40 Angstrom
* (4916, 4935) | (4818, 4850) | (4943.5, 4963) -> -1.23 Angstrom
